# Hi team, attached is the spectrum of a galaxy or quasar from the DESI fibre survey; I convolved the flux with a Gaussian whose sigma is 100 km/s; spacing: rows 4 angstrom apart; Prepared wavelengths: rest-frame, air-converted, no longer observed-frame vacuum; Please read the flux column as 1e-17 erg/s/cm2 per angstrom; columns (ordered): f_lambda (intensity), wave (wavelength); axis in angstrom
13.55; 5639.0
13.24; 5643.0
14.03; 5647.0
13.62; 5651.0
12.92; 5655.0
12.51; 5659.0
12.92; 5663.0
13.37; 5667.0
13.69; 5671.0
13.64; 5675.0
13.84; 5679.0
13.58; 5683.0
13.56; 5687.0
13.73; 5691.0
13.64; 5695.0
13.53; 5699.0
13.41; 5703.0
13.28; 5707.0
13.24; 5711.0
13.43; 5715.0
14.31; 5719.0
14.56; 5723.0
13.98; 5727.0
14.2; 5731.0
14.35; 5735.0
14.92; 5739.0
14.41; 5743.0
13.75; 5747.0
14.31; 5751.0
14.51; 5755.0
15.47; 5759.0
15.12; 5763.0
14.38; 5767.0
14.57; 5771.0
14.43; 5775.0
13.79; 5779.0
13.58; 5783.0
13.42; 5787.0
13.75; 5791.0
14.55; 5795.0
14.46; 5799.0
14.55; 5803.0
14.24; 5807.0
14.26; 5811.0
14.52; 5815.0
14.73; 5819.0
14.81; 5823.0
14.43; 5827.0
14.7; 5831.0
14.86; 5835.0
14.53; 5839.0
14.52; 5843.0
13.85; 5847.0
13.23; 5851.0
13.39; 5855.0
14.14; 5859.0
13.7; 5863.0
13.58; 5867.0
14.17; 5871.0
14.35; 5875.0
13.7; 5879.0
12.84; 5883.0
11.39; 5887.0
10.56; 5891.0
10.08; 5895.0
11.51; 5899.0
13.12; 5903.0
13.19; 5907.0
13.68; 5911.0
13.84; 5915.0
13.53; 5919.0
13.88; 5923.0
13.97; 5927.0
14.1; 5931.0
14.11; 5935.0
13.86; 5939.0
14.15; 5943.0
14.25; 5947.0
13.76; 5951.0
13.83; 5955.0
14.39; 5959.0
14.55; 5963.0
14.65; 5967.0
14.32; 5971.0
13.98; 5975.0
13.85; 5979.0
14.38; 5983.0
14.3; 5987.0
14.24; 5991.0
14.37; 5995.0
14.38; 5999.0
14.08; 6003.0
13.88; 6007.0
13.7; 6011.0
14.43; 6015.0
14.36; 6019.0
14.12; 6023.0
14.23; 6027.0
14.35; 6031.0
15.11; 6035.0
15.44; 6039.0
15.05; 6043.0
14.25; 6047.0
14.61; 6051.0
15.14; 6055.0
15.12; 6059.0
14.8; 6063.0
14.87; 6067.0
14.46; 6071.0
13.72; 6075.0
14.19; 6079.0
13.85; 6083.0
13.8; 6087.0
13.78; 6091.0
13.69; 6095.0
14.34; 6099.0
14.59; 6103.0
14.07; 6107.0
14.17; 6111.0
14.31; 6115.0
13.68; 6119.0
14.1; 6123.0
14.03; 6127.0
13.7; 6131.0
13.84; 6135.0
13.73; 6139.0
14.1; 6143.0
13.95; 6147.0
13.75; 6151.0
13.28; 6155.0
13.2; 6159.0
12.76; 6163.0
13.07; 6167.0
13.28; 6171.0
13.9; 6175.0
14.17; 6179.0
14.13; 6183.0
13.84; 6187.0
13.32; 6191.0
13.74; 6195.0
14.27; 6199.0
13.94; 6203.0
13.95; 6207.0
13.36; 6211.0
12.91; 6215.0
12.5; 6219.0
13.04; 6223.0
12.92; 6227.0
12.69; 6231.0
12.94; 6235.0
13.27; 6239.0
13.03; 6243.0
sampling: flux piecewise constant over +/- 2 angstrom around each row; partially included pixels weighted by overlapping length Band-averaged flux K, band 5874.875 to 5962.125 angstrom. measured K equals 13.3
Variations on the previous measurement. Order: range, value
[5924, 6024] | 14.2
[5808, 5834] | 14.6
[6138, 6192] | 13.6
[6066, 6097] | 14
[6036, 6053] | 14.9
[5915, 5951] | 14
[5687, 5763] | 14.1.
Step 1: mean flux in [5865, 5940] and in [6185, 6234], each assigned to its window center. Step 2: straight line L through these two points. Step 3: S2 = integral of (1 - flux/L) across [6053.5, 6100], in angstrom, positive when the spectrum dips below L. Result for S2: -3.7 angstrom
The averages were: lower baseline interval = 13.1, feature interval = 14.3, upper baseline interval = 13.4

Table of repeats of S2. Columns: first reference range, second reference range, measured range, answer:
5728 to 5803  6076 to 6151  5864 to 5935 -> 5.65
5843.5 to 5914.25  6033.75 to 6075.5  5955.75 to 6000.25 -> -0.85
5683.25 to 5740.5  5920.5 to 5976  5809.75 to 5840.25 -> -1.38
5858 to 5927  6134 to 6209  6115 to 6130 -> -0.44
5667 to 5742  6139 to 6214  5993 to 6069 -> -4.61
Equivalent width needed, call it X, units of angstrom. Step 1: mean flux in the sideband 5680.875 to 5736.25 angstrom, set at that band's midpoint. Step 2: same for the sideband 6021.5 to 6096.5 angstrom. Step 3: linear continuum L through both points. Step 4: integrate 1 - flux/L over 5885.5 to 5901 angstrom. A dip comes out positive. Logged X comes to 3.6 angstrom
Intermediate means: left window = 13.8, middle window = 10.9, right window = 14.5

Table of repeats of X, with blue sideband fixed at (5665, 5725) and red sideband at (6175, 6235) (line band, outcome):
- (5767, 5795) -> -0.8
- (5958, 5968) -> -0.7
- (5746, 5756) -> -0.4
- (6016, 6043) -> -2.2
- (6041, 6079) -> -3.1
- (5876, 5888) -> 0.6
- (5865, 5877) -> -0.4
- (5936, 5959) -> -0.8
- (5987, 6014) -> -1.2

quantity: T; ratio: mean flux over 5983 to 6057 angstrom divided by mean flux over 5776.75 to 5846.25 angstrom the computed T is 1.01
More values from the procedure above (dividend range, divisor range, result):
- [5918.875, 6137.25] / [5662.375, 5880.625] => 1.01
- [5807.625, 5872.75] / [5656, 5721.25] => 1.05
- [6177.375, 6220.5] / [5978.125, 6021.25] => 0.96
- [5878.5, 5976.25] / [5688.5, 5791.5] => 0.95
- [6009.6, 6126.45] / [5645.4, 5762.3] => 1.04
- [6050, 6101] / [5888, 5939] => 1.11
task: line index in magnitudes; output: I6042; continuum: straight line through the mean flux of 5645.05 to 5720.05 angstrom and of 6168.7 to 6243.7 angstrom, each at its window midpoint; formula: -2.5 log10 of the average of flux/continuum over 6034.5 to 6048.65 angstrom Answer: -0.12 mag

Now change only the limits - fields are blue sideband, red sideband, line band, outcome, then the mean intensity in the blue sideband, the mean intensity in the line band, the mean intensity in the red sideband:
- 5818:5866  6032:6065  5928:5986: 0.034 mag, 14.2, 14.2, 14.9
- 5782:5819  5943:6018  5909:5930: 0.031 mag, 14.2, 13.8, 14.2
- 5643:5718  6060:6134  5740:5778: -0.074 mag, 13.4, 14.5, 14.1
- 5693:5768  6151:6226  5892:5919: 0.109 mag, 14.1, 12.6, 13.5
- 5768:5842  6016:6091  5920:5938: 0.034 mag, 14.3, 14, 14.5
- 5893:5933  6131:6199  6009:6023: -0.066 mag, 13.1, 14.2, 13.6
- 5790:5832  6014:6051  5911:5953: 0.046 mag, 14.5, 13.9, 14.6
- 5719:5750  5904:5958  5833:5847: -0.035 mag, 14.3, 14.5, 13.9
